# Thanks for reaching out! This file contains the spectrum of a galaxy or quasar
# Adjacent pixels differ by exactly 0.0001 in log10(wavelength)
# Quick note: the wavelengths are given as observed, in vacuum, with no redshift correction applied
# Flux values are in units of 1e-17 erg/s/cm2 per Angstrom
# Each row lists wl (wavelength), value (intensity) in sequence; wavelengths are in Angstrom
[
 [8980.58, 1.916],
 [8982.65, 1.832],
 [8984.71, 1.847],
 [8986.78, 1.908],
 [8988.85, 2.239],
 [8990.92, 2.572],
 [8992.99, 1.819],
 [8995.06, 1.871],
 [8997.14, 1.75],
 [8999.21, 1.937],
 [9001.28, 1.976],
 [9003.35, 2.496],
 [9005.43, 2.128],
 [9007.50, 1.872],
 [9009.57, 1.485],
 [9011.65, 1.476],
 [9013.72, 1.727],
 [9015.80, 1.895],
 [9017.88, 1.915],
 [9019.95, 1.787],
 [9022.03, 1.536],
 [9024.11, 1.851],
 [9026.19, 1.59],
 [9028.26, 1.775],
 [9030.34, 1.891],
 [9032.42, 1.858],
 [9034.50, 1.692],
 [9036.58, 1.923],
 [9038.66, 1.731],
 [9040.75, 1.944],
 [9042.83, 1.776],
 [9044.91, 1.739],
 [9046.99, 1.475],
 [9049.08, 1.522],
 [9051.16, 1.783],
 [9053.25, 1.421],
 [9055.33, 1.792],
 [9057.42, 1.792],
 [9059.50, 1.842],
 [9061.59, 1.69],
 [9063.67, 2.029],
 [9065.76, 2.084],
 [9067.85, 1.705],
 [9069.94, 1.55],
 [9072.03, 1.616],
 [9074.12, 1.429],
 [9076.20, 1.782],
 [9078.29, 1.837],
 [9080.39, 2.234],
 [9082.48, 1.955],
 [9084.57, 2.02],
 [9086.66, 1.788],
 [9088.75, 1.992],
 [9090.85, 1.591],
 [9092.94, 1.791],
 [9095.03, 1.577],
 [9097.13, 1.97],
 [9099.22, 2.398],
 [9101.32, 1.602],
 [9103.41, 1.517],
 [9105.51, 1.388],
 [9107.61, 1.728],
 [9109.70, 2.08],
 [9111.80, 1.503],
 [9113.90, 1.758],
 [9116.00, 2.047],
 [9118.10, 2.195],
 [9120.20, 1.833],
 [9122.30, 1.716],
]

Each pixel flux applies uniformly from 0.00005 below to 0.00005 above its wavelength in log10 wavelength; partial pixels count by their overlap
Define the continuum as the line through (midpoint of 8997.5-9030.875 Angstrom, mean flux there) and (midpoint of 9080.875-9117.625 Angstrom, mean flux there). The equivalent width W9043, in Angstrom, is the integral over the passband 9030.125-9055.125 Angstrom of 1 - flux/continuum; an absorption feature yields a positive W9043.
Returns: 1.4 Angstrom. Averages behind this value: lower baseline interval 1.83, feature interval 1.73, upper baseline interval 1.82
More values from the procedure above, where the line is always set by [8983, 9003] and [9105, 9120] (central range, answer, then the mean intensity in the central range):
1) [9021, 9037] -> 1.6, 1.76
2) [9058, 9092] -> 1.1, 1.82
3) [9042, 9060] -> 2.3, 1.68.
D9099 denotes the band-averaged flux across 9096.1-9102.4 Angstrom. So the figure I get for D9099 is 1.99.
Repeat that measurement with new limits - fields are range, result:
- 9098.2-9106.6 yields 1.72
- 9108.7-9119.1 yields 1.91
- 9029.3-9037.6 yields 1.84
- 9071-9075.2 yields 1.53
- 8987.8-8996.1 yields 2.12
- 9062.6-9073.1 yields 1.8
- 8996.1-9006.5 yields 2.06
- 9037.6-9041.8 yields 1.84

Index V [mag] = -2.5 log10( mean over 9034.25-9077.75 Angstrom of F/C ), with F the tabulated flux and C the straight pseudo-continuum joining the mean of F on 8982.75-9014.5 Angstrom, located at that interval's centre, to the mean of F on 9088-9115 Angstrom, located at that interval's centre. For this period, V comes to 0.07 mag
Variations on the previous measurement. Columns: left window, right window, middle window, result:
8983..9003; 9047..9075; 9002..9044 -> 0.03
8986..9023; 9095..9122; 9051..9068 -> 0.04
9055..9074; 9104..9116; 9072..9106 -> -0.04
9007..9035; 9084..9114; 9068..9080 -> 0.05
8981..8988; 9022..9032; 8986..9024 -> -0.05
